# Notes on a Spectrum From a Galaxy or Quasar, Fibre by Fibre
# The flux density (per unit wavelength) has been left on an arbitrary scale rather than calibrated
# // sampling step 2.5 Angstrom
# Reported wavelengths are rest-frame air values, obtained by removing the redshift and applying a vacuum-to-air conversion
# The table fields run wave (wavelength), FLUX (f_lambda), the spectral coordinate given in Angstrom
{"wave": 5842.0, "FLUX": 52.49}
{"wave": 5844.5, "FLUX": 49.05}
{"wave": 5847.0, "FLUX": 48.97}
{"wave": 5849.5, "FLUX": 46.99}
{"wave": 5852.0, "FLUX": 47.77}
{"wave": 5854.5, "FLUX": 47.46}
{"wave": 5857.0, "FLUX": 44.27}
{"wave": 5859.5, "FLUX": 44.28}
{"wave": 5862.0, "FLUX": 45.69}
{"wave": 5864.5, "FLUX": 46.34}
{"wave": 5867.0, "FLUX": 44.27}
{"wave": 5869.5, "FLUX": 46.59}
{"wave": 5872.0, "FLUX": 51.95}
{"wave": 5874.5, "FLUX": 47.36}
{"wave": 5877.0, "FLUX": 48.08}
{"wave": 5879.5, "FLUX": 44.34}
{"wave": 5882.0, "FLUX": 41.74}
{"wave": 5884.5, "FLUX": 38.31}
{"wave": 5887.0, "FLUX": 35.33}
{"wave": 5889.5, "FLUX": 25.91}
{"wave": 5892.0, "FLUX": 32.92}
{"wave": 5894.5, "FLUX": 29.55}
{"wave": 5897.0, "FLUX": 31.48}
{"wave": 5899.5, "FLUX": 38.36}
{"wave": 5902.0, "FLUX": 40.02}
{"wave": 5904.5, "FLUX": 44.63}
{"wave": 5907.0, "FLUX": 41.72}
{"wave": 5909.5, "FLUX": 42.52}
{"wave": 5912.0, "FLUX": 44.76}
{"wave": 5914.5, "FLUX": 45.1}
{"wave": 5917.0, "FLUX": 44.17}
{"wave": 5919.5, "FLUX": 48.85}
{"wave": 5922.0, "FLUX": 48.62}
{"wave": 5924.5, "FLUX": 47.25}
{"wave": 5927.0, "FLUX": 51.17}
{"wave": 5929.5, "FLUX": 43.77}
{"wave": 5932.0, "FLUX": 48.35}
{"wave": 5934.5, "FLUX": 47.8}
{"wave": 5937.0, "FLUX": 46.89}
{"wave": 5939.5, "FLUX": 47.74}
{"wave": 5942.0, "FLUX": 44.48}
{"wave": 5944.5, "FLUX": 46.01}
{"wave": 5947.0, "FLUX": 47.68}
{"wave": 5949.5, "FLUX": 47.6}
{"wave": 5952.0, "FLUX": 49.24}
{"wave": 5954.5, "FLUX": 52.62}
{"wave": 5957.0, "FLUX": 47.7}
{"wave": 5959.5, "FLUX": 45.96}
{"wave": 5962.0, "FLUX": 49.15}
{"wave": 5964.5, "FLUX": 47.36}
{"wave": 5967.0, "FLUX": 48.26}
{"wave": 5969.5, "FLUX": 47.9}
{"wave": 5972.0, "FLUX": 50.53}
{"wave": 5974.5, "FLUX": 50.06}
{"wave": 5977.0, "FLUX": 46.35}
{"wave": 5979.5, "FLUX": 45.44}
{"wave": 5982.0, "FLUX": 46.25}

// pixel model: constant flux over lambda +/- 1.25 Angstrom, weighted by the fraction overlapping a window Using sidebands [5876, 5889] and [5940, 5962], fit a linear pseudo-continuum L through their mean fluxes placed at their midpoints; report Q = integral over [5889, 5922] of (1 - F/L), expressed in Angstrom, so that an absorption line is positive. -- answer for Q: 2.45 Angstrom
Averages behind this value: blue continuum 40.5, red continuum 47.7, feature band 39.9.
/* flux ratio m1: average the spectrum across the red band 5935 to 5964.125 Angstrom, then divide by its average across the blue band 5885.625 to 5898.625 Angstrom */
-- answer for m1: 1.5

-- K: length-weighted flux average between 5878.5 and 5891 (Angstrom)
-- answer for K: 36.9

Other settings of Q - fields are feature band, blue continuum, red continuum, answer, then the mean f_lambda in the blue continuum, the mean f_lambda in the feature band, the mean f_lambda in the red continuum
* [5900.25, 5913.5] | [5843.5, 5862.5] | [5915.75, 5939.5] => 1.3 Angstrom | 46.8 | 42.6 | 47.4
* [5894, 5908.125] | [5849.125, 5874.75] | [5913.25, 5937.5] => 2.7 Angstrom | 46.6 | 38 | 47.2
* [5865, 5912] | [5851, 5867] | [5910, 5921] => 5.3 Angstrom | 45.8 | 40.5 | 45.6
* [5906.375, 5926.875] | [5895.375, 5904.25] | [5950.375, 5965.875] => -2.7 Angstrom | 37.2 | 45.8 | 48.6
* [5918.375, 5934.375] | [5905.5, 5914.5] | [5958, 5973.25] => -1.2 Angstrom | 43.3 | 48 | 48.2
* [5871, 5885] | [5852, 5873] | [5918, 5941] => 0.3 Angstrom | 46.4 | 45.6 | 47.8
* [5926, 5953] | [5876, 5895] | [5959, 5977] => -1.7 Angstrom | 37.2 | 47.3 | 48.4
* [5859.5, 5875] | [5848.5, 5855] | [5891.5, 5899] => -1.9 Angstrom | 47.4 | 46.8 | 31.9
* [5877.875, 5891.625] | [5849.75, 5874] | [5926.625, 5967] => 2.8 Angstrom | 46.6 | 37.2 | 47.7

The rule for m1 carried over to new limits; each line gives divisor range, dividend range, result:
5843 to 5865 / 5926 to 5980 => 1.02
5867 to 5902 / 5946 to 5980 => 1.22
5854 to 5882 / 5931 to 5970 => 1.03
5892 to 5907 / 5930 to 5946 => 1.27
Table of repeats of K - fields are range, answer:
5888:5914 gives 37.4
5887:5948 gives 42.7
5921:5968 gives 47.8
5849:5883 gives 46.2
